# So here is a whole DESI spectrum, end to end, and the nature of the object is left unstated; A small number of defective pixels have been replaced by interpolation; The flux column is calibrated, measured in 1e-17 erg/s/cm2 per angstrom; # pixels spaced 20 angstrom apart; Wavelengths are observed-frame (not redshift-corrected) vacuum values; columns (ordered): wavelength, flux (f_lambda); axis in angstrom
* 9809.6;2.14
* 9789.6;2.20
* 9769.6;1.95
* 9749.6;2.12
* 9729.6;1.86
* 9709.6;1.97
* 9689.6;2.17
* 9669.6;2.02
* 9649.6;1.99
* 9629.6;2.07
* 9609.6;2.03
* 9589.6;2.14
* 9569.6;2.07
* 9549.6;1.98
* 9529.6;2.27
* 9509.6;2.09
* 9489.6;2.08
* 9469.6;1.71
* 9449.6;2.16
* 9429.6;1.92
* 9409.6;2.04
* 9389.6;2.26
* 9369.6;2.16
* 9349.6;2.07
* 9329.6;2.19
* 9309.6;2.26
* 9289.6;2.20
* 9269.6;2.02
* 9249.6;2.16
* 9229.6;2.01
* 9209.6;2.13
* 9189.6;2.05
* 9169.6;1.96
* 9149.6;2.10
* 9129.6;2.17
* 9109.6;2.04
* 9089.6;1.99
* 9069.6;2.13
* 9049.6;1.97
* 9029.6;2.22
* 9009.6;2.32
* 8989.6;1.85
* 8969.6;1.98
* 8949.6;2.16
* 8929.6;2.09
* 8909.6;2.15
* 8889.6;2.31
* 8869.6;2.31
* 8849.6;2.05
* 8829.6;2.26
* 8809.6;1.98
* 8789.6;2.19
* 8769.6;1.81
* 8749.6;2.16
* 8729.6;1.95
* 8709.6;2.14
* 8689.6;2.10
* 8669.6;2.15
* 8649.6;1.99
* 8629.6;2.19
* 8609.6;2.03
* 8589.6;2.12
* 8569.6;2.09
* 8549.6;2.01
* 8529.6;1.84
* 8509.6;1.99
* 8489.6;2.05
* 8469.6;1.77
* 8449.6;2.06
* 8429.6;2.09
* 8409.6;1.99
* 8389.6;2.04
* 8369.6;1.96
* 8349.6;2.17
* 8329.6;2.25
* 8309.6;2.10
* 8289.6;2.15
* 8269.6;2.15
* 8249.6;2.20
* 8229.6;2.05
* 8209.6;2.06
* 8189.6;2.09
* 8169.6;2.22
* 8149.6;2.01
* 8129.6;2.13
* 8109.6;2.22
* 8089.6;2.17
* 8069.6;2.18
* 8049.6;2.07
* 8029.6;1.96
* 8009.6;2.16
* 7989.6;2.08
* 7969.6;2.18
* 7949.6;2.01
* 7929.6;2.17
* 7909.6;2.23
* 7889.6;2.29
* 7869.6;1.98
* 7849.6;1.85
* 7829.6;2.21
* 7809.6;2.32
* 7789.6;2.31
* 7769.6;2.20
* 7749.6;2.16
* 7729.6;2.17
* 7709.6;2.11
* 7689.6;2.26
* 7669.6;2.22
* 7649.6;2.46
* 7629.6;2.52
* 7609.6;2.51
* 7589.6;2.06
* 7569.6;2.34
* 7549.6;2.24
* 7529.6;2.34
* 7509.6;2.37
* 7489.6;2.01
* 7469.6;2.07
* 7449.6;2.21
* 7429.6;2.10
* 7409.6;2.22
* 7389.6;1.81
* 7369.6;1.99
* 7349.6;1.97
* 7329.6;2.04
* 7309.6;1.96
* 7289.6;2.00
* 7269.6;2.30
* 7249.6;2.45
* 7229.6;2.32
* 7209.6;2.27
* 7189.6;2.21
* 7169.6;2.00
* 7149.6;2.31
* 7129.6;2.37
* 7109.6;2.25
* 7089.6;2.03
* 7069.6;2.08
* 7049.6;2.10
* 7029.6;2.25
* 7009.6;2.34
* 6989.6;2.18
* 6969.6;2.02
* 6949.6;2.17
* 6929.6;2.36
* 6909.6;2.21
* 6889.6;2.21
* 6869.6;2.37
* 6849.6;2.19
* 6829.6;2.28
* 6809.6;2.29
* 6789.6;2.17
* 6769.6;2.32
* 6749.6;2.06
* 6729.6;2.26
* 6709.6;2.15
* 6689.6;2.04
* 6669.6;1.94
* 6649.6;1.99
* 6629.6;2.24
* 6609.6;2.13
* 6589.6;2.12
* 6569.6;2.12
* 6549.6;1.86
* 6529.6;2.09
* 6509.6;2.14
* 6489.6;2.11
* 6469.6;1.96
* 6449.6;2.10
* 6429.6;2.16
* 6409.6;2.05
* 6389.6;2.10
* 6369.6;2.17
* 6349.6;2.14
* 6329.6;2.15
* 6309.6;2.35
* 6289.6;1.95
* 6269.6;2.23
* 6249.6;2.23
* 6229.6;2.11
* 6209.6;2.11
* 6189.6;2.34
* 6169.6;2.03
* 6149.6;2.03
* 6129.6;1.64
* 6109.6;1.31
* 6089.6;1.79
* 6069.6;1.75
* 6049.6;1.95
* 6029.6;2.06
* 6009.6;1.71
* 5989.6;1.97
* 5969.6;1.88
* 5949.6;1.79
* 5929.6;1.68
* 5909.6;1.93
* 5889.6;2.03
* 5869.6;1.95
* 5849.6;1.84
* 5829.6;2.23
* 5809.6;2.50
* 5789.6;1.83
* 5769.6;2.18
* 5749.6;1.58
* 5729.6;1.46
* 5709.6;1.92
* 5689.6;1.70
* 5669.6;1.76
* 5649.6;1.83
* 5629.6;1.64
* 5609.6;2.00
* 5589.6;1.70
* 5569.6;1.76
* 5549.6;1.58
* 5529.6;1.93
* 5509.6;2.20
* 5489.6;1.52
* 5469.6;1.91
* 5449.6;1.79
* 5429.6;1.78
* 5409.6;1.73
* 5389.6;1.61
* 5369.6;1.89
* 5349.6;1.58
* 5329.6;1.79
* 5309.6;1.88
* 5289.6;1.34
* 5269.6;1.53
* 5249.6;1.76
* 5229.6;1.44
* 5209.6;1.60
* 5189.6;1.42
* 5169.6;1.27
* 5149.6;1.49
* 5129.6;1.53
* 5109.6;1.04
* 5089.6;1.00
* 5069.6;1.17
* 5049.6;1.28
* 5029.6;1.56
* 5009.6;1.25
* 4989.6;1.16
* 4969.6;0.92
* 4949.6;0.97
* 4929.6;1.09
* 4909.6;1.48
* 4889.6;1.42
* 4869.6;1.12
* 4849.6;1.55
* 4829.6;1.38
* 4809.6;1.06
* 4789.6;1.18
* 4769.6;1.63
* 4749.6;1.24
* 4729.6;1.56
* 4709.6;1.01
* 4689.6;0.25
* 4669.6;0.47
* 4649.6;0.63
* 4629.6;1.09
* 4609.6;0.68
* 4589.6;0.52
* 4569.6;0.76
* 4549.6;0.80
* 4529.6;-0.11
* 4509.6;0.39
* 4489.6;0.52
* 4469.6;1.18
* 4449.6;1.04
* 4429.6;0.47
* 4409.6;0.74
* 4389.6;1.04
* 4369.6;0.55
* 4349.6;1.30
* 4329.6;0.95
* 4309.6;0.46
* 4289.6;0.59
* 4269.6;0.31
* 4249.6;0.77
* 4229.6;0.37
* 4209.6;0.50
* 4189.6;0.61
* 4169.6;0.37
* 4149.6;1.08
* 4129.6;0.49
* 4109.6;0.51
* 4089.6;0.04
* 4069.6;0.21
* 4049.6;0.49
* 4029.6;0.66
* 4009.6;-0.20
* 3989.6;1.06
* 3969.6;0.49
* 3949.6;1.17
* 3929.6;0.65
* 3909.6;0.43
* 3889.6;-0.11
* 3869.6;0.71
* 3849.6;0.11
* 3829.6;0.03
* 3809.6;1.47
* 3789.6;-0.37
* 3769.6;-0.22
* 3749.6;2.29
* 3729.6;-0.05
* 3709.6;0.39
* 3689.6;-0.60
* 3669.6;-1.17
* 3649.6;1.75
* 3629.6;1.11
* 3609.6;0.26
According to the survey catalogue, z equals 0.181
